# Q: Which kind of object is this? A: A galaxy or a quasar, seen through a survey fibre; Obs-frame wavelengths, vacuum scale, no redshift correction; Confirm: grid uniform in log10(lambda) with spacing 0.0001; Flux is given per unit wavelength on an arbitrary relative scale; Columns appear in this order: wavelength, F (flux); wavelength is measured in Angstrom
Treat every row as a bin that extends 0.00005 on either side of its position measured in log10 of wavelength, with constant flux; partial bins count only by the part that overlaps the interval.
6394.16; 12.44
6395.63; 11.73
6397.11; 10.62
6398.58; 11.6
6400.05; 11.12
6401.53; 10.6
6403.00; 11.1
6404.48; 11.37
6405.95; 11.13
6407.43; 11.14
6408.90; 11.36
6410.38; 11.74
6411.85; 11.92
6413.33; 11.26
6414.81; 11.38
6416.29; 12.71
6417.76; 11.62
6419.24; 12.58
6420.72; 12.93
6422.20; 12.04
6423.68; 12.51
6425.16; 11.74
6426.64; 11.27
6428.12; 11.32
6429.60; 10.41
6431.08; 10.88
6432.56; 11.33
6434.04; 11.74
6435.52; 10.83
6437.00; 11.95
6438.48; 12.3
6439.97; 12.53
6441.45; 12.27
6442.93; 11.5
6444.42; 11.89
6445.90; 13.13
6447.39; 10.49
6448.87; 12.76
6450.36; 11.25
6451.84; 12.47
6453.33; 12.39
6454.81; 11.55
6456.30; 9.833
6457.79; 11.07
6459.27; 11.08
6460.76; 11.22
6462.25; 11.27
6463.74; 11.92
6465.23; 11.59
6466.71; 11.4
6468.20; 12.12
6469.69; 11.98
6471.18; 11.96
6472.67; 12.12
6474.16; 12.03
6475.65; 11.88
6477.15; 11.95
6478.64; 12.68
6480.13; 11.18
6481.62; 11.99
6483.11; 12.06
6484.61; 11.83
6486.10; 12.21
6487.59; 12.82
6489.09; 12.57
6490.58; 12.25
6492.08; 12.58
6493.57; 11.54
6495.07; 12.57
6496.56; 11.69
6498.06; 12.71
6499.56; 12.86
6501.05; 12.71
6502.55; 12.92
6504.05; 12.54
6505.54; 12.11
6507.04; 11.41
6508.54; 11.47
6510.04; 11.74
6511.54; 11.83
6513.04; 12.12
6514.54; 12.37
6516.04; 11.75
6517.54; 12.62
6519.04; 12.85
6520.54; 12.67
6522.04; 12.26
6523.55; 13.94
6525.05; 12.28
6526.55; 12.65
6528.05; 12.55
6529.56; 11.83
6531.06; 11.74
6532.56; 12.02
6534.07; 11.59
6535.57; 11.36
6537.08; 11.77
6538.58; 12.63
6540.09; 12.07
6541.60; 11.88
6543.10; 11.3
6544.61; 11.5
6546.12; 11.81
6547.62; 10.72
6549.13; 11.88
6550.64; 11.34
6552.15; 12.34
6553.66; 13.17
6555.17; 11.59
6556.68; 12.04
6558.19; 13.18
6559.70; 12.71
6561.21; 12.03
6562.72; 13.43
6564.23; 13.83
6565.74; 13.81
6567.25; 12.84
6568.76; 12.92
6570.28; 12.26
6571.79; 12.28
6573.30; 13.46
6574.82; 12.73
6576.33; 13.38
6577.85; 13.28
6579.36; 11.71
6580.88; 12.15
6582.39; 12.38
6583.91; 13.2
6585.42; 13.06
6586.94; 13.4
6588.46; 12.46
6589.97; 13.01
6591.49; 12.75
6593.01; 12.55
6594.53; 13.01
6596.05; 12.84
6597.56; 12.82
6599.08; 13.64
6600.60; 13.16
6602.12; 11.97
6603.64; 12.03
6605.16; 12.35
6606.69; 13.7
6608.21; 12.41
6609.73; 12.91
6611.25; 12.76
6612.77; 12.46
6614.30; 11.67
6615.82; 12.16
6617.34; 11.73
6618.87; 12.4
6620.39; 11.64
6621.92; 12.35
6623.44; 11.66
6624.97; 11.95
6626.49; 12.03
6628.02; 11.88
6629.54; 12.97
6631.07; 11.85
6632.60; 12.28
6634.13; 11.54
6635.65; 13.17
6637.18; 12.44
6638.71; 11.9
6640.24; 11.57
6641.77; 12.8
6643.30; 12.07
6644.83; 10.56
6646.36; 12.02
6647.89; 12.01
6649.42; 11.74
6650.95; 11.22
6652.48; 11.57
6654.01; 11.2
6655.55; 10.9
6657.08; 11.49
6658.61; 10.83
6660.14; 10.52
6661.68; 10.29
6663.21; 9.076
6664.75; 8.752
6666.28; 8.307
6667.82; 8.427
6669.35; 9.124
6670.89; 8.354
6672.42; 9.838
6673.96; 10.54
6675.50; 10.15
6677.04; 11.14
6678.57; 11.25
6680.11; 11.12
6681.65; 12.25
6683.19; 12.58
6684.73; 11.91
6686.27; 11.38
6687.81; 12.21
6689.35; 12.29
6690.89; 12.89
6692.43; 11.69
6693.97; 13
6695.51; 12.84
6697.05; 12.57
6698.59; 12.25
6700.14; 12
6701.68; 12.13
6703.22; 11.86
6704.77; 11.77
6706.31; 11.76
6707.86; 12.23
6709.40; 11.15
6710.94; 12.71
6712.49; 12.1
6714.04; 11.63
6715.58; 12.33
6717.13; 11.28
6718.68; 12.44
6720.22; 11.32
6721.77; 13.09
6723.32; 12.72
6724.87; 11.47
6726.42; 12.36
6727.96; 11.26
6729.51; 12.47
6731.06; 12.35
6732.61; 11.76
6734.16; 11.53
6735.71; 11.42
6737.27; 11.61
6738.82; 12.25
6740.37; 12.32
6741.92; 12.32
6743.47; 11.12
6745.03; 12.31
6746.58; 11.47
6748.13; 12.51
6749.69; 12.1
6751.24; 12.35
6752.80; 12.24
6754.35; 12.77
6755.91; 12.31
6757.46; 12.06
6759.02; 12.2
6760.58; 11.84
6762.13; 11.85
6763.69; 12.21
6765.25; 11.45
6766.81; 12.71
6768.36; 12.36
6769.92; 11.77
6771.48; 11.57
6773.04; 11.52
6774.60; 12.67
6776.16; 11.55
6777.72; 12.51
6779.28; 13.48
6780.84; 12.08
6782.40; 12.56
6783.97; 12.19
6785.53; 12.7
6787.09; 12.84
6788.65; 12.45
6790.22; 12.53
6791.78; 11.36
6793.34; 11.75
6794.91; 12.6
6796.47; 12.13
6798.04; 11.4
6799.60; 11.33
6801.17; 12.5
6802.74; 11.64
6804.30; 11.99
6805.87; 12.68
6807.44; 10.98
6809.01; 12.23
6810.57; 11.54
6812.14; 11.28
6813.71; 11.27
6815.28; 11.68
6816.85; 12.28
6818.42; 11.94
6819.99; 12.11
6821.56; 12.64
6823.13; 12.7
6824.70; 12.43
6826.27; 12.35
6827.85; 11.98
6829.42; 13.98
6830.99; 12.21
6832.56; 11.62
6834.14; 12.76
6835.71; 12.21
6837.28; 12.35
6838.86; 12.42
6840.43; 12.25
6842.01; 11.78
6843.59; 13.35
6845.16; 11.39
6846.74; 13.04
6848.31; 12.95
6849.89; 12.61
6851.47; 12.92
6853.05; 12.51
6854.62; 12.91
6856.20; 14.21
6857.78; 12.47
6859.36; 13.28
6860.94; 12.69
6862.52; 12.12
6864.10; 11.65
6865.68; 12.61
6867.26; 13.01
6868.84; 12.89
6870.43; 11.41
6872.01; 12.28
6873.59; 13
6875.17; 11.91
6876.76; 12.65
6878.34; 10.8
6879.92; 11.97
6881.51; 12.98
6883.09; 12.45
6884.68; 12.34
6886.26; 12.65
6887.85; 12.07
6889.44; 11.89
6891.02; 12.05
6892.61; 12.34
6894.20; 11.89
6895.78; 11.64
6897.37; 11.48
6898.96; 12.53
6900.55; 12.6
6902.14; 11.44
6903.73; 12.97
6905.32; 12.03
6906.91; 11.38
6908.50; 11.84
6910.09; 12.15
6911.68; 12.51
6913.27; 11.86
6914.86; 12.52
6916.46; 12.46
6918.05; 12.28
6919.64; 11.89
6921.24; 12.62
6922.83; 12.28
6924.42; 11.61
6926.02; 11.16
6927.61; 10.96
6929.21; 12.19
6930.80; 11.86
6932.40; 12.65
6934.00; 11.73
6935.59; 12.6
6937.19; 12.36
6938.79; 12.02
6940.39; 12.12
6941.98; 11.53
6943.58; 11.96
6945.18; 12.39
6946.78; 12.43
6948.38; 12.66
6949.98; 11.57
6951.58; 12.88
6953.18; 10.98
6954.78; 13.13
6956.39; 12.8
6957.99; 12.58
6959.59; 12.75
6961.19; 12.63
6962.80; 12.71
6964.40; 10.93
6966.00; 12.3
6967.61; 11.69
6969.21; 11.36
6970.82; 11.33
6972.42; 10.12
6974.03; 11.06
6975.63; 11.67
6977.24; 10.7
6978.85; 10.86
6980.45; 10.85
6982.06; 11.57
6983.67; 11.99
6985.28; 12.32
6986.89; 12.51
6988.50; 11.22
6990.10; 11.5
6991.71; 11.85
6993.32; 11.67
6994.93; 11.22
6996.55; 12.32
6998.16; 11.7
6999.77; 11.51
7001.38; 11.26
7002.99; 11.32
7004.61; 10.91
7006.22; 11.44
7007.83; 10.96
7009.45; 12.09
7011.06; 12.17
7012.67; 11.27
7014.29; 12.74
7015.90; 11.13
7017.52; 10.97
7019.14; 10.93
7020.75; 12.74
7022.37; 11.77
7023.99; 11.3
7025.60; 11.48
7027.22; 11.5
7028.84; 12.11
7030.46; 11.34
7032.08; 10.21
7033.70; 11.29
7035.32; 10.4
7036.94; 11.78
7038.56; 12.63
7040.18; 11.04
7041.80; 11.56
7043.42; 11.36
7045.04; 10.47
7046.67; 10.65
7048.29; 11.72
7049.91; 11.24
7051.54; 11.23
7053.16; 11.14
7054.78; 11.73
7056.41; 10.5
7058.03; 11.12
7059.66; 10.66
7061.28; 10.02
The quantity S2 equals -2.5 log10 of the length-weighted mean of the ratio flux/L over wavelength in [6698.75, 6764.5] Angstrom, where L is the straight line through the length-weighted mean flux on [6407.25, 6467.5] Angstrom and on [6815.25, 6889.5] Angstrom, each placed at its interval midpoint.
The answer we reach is 0.02 mag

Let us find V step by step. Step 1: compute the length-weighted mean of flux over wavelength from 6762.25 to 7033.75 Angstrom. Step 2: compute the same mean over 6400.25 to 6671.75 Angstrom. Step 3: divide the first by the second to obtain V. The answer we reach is 1.01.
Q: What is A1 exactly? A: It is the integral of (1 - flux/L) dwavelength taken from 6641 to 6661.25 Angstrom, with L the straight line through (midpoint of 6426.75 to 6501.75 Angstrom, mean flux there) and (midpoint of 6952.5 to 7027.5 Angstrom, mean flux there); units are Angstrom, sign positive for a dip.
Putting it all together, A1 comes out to 0.6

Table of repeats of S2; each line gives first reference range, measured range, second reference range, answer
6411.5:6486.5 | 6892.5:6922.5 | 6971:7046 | -0.057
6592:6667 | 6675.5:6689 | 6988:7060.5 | 0.013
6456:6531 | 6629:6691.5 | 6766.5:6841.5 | 0.089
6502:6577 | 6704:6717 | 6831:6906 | 0.037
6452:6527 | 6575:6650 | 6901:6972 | -0.030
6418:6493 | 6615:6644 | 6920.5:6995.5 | -0.025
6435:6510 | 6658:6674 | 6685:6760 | 0.270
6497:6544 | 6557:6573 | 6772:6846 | -0.063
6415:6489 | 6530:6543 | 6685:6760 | 0.004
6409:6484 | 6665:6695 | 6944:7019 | 0.076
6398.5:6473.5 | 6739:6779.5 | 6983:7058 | -0.052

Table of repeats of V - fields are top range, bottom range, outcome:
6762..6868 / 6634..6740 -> 1.07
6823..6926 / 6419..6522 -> 1.03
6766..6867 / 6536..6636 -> 0.99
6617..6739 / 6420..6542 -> 0.97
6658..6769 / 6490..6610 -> 0.93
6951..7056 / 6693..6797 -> 0.95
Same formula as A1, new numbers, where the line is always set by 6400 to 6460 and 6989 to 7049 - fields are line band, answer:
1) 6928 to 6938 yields -0.6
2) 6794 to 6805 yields -0.4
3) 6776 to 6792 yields -1.3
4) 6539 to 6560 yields -0.7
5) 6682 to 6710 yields -1.4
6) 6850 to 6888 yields -3.3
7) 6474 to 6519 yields -2.2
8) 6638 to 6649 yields -0.3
